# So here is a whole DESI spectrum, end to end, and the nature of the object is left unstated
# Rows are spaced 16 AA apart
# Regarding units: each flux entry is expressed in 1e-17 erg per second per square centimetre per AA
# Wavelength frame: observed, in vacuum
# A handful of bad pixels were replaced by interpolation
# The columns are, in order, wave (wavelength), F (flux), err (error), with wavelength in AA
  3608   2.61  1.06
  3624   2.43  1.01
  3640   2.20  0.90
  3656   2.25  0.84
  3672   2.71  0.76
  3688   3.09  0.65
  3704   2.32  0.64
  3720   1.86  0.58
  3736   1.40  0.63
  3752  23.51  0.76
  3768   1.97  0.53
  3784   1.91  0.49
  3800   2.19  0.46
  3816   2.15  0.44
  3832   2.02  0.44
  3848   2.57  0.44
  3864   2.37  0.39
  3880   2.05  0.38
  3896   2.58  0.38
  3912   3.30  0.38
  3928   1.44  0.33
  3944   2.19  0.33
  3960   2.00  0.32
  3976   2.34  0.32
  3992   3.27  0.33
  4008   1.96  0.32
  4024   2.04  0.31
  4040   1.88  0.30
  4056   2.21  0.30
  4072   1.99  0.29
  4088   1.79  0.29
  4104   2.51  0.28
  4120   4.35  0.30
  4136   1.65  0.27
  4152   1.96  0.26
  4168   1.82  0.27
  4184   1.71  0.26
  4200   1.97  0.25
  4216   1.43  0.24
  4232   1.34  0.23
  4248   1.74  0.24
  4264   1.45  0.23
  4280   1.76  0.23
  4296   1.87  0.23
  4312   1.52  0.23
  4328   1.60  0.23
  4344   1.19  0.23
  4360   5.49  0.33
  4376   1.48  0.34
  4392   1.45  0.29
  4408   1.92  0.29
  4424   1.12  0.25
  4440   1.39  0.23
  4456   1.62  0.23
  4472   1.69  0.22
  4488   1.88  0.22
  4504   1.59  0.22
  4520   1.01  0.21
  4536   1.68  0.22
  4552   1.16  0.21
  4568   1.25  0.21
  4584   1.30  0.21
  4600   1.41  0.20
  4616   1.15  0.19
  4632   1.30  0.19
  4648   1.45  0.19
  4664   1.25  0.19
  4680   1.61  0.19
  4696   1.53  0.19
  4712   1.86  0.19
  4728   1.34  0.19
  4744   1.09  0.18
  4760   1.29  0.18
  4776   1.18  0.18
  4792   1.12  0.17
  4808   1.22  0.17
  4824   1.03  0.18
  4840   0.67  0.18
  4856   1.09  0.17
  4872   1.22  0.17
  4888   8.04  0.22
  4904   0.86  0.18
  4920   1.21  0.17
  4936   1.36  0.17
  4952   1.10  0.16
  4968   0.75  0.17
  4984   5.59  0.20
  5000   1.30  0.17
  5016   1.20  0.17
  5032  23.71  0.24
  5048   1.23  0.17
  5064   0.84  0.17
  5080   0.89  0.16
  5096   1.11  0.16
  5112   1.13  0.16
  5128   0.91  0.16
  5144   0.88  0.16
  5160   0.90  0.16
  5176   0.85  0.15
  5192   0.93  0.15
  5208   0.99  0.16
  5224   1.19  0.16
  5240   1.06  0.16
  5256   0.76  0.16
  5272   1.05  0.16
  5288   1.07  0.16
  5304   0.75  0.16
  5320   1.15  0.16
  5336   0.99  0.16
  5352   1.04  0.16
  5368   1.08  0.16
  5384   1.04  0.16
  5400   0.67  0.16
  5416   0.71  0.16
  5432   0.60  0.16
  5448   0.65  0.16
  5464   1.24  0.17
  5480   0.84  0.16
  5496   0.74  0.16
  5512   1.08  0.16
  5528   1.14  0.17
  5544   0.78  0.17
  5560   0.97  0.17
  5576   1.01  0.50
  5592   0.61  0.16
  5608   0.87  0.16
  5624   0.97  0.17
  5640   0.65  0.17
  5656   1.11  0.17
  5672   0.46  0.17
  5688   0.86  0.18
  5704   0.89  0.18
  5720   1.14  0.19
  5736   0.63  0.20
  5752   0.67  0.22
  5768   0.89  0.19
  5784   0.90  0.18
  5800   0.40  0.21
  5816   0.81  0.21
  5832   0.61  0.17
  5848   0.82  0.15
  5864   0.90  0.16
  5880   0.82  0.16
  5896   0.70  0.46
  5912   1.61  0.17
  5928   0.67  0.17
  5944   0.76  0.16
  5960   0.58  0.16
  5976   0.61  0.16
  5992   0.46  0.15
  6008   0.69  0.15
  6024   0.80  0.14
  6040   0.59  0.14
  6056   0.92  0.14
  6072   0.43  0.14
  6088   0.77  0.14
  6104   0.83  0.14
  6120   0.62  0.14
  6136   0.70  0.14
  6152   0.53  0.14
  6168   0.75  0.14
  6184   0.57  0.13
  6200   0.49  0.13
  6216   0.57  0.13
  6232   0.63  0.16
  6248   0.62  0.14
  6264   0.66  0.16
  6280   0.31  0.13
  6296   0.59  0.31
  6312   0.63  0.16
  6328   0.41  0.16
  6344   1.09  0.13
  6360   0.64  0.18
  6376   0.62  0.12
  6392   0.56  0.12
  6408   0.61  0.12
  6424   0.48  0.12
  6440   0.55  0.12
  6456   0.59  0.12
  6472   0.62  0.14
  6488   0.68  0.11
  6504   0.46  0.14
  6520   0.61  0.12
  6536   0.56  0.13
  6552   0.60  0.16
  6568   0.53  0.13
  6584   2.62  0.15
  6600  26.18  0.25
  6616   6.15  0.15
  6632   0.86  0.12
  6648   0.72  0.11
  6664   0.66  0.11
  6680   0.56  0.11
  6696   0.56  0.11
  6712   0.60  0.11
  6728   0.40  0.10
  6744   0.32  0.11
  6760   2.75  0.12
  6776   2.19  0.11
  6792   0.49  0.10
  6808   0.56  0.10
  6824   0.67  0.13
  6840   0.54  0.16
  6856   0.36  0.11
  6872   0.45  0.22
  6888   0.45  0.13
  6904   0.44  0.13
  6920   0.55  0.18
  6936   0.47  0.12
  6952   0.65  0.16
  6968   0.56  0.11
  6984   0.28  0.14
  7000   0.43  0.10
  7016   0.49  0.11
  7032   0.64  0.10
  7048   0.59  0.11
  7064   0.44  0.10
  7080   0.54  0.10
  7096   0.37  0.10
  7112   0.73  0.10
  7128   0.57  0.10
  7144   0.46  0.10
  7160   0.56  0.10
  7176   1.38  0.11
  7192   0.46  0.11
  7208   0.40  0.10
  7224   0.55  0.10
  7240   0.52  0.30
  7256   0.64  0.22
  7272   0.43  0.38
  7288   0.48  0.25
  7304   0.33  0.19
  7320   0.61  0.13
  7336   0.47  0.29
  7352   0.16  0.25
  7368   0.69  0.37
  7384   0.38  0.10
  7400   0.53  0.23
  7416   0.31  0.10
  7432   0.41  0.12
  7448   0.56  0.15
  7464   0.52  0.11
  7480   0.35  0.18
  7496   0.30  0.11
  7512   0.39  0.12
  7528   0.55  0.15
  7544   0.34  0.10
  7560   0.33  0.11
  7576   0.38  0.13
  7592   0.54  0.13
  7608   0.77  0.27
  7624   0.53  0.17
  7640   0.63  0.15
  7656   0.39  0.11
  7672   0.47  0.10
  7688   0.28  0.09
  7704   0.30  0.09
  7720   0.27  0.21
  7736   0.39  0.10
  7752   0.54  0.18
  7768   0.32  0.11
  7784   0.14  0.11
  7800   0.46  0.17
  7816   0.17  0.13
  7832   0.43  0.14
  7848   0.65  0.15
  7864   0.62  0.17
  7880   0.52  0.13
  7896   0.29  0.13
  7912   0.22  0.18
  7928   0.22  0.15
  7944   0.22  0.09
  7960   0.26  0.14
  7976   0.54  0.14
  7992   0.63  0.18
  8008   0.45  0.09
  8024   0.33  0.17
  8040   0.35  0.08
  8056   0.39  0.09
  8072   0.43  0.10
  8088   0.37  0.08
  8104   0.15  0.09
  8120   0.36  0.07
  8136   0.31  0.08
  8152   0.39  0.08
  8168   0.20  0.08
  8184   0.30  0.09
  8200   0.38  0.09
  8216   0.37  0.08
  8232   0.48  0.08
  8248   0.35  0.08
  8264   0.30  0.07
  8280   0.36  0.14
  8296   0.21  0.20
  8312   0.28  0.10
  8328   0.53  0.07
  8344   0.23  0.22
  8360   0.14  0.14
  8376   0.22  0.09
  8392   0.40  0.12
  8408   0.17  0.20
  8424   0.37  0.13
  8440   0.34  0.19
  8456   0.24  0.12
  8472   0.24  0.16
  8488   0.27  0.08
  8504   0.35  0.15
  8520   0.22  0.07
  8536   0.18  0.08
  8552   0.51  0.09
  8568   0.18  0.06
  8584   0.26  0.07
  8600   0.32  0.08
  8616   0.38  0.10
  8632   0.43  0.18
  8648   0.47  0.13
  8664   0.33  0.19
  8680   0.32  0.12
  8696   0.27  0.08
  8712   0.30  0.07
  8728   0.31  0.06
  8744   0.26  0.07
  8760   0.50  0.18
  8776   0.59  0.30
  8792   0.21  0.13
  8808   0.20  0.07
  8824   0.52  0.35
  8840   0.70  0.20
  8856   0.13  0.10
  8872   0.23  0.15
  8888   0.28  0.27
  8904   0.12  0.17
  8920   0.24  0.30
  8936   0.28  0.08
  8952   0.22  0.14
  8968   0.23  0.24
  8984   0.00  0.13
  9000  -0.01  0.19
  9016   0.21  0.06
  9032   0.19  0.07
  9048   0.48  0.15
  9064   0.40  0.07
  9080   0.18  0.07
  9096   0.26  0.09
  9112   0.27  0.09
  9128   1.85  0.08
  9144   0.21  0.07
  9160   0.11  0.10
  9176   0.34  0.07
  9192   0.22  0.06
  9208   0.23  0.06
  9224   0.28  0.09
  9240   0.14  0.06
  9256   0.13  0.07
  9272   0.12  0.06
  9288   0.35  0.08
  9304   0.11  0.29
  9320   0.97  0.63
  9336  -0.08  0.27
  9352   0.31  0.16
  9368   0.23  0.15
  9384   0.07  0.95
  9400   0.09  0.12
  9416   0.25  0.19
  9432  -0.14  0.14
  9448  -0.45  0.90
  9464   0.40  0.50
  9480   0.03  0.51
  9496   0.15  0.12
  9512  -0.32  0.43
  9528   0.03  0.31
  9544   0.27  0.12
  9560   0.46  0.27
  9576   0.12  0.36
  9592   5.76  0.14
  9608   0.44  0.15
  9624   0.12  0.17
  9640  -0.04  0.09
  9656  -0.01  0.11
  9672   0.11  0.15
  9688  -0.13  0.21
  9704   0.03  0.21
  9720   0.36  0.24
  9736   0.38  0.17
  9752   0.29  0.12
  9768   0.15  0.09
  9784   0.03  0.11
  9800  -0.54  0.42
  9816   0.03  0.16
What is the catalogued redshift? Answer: 0.005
